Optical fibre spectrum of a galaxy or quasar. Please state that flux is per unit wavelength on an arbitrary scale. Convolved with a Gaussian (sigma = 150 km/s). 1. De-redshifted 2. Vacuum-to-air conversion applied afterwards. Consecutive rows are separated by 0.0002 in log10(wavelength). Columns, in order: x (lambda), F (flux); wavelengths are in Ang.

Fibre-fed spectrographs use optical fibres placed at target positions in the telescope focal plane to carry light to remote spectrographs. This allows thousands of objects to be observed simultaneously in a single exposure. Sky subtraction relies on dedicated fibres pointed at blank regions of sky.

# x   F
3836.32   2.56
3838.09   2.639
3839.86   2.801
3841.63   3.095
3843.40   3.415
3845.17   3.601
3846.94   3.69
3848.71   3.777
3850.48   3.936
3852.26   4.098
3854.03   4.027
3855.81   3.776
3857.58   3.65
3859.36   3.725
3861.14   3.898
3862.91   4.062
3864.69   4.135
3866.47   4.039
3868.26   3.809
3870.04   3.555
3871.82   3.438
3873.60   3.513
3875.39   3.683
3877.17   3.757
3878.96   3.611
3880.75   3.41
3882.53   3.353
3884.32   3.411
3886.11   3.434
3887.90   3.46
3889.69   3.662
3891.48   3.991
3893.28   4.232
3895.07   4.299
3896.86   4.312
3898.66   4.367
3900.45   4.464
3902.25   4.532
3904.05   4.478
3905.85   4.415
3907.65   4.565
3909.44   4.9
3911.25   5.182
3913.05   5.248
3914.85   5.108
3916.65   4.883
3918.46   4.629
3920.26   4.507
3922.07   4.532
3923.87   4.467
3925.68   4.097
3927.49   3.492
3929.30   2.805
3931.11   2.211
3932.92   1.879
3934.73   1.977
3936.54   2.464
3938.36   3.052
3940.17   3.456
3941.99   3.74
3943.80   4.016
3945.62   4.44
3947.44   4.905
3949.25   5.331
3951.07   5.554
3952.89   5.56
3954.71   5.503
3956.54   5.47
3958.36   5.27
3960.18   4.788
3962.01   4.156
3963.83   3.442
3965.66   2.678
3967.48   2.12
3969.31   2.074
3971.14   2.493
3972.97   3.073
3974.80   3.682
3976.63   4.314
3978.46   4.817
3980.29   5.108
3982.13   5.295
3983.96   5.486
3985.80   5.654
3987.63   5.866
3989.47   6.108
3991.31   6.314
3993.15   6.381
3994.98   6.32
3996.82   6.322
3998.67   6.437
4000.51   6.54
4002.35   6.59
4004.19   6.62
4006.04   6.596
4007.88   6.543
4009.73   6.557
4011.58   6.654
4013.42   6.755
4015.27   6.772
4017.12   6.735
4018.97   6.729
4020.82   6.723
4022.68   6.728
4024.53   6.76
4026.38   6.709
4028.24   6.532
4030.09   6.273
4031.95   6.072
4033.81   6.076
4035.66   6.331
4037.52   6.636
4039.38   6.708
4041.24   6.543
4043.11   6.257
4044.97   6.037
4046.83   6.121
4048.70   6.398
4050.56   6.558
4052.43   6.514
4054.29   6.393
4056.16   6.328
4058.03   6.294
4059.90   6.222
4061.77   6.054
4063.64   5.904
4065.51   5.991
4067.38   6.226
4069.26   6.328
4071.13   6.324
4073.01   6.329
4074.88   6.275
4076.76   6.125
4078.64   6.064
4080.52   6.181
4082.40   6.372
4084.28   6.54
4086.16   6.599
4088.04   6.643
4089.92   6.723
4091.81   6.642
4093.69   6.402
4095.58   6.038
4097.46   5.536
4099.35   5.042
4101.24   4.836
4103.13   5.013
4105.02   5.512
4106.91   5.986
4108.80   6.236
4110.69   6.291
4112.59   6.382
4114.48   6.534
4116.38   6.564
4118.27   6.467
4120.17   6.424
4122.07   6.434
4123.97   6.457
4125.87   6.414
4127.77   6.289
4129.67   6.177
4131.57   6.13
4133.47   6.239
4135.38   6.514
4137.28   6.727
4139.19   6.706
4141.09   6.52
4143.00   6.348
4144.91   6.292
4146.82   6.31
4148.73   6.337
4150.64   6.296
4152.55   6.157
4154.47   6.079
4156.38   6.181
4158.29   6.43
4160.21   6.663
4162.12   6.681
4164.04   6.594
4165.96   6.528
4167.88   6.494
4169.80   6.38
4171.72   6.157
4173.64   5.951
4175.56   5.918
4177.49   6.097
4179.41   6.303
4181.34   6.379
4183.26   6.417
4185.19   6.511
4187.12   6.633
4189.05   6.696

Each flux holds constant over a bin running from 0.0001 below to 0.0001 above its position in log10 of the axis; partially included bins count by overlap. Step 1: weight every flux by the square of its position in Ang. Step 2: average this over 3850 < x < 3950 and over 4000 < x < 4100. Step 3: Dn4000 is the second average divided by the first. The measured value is 1.75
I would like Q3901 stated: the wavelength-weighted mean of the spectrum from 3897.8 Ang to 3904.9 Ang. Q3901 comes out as 4.46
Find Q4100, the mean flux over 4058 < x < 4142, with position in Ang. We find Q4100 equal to 6.22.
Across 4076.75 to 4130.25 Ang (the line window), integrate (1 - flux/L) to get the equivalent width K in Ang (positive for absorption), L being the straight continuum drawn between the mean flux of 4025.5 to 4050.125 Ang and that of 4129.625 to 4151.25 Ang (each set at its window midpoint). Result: 1.8 Ang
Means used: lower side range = 6.36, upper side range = 6.39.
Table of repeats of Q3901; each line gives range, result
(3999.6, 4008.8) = 6.58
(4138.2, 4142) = 6.62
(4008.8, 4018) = 6.69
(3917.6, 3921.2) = 4.57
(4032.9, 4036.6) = 6.22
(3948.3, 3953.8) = 5.48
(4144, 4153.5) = 6.28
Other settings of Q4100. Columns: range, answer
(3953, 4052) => 5.7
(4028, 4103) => 6.22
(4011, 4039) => 6.57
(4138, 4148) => 6.44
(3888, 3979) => 4.06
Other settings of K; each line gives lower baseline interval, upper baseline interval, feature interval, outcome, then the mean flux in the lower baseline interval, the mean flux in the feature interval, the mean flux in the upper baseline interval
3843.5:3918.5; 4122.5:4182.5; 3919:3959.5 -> 4.5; 4.04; 4.05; 6.35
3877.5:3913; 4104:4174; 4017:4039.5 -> -5.0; 4.13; 6.53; 6.35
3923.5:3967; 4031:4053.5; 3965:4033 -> -4.4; 3.93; 5.68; 6.35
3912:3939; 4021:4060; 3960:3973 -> 4.6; 3.7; 3.01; 6.41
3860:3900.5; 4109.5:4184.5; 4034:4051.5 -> -3.3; 3.81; 6.38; 6.37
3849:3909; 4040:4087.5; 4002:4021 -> -3.5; 3.92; 6.66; 6.28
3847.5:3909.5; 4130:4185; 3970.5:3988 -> 0.9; 3.92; 4.57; 6.35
